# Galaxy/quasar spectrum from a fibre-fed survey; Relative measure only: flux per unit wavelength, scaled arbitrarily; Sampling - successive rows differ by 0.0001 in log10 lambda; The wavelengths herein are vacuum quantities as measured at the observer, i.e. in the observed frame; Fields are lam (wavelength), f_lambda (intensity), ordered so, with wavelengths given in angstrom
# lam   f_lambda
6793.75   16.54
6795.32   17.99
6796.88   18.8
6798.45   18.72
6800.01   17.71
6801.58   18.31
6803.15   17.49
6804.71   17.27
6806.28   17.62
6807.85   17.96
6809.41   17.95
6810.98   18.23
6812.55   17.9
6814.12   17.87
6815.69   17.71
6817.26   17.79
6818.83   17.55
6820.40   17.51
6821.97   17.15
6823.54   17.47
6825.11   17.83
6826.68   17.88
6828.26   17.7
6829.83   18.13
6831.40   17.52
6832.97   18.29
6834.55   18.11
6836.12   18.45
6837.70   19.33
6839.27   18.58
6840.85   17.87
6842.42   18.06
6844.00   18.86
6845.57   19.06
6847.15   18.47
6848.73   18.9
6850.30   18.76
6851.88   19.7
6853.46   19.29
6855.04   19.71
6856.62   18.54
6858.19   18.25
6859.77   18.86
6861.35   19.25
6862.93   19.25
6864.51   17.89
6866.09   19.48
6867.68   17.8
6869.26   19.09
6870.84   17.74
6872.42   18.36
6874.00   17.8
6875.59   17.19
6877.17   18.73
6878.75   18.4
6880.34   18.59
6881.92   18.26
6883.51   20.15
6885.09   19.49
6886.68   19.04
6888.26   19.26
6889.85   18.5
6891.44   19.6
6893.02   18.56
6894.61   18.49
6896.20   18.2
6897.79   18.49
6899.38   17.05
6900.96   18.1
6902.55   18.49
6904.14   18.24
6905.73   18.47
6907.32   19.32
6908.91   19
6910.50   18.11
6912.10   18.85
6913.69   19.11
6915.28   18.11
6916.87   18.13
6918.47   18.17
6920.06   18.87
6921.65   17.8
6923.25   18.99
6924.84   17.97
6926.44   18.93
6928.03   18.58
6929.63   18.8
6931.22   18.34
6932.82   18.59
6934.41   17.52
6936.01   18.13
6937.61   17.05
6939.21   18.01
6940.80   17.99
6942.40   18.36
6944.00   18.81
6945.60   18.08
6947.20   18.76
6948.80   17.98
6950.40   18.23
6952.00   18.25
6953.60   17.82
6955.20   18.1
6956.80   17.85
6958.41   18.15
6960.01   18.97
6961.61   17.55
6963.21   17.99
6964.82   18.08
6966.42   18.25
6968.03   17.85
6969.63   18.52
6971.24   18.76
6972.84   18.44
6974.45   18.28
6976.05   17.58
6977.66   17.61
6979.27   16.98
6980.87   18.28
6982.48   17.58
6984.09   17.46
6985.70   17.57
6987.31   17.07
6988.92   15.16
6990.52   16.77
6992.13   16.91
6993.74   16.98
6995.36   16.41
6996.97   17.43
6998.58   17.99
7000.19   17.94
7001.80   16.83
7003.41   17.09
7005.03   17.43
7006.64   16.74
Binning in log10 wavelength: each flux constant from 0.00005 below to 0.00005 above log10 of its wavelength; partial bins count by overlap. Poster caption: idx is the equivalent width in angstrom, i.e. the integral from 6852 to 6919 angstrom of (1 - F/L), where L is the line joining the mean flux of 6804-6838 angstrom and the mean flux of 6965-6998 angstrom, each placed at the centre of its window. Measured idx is -3.4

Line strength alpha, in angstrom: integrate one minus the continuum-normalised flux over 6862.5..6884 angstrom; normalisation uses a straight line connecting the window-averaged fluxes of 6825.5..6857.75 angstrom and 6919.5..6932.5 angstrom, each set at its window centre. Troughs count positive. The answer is 0.1 angstrom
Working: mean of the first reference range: 18.6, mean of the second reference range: 18.5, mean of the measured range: 18.4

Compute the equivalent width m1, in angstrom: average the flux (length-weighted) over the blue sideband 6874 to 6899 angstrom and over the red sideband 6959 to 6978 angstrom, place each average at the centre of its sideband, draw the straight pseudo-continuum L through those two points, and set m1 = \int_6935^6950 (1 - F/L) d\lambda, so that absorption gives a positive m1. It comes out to 0.2 angstrom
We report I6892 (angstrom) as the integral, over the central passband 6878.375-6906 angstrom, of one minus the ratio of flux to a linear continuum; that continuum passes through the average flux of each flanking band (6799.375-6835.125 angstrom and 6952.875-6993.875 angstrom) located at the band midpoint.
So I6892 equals -1.38 angstrom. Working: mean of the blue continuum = 17.8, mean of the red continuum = 17.7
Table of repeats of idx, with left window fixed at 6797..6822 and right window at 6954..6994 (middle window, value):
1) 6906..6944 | -1.35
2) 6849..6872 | -1.32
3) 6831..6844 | -0.38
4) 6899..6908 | -0.28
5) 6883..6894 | -0.87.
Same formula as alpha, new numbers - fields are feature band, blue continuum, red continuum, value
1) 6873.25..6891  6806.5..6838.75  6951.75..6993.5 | -0.84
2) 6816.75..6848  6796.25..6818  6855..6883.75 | 0.17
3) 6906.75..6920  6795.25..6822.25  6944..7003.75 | -0.61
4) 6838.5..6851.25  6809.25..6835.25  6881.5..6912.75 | -0.37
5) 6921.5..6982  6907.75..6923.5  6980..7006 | -0.95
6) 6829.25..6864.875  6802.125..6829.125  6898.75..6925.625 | -1.46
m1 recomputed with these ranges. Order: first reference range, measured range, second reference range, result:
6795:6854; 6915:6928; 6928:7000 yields -0.3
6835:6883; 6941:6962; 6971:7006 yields -0.6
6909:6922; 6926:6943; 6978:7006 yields -0.1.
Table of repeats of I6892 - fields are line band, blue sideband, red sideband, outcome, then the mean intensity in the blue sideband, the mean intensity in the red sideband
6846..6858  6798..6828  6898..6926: -0.7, 17.8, 18.4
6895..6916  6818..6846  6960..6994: -0.7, 18.1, 17.6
